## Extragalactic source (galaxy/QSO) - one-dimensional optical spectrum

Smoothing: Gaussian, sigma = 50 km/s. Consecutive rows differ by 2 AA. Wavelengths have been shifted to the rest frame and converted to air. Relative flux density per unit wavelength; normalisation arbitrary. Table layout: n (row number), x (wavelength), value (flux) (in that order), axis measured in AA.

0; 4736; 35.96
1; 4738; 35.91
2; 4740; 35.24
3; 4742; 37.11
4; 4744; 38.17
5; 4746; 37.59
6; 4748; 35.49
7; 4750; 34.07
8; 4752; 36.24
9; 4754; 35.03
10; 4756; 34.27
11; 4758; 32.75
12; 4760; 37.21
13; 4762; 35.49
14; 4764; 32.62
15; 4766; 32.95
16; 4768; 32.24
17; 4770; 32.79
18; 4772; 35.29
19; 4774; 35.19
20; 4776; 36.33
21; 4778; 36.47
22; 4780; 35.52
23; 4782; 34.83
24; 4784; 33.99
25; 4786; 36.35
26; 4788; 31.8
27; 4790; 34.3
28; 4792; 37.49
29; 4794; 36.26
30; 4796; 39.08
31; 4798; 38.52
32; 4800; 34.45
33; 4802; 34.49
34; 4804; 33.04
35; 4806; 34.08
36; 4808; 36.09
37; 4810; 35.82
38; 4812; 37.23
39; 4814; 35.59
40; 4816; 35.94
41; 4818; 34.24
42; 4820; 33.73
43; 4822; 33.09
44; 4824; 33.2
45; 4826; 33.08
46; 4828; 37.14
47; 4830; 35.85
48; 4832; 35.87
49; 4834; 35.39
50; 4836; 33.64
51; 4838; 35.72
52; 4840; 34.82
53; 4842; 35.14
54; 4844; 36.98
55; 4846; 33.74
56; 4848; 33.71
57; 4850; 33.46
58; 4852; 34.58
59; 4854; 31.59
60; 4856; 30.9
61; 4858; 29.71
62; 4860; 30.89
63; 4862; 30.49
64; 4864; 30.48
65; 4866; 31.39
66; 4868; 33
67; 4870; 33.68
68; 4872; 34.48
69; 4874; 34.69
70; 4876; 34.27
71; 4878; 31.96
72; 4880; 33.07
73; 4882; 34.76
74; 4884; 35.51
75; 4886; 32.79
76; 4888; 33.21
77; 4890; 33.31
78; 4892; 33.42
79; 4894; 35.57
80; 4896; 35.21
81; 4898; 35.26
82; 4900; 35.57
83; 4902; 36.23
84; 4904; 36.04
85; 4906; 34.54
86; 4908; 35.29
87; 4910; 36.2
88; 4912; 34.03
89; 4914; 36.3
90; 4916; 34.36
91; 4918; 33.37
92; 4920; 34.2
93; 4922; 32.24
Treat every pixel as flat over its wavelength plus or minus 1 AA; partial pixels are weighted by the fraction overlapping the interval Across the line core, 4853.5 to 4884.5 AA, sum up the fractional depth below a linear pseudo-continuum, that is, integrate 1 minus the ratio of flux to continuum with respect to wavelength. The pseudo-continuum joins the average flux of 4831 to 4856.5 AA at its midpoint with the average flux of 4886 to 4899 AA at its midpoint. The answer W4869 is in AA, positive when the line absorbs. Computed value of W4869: 1.6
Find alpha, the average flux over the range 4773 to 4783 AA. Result 35.7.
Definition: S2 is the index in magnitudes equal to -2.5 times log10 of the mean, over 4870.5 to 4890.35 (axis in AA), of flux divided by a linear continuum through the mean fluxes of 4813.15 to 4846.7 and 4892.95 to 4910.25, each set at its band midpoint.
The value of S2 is 0.05 mag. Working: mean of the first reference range 34.9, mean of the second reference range 35.5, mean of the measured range 33.8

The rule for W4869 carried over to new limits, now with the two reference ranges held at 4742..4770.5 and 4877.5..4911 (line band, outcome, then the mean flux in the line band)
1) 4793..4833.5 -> -0.6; 35.3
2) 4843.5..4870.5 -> 1.8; 32.4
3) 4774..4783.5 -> -0.2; 35.6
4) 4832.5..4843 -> -0.1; 35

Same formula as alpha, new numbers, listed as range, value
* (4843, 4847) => 35.4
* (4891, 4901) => 35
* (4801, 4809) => 34.4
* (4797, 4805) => 35.1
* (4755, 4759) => 33.5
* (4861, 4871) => 31.8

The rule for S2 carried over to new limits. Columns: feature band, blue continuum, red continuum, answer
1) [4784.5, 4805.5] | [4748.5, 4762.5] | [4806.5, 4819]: 0.00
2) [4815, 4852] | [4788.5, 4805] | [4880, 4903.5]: 0.02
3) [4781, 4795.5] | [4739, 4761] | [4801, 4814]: 0.01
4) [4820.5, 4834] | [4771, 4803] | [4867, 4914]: 0.01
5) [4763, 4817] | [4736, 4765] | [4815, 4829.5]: -0.01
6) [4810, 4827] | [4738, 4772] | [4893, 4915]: 0.02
